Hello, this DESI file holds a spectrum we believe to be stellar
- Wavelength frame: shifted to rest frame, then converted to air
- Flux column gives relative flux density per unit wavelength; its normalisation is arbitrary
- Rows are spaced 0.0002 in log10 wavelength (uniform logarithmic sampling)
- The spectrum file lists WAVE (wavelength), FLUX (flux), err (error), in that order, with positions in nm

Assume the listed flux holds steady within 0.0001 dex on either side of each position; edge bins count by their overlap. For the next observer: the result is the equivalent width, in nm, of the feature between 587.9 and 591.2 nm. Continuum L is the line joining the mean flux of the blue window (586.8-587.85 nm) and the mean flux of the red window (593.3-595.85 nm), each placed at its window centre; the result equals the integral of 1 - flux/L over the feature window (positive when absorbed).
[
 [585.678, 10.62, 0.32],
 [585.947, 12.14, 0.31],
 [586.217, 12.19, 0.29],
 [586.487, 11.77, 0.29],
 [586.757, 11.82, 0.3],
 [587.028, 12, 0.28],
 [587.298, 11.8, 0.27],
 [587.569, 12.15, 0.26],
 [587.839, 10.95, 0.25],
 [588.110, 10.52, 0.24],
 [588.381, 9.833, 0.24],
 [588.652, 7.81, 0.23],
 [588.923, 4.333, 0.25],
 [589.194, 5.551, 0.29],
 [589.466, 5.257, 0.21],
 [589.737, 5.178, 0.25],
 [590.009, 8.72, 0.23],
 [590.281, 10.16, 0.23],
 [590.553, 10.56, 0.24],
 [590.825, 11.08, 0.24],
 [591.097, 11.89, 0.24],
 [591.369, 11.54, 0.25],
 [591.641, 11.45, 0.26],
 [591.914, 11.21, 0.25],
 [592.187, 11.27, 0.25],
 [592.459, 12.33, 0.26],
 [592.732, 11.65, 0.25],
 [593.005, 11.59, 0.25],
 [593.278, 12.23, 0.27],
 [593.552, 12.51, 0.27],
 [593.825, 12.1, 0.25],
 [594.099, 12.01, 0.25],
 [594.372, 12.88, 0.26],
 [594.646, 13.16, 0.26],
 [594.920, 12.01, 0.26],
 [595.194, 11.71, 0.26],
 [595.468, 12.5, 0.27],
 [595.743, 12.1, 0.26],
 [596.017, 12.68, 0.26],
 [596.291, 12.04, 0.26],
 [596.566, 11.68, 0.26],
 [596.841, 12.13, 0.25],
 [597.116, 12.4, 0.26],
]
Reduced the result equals 0.98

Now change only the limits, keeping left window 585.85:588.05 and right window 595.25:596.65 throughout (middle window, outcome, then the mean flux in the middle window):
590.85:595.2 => 0.04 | 12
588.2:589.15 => 0.37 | 7.31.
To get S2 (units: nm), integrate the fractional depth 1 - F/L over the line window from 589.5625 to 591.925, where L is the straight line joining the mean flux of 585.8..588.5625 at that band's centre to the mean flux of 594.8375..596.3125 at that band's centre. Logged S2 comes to 0.34 nm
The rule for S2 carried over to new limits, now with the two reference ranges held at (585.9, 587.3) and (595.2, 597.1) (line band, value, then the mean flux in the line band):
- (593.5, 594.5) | -0.02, 12.4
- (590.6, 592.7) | 0.10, 11.5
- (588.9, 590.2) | 0.64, 6.12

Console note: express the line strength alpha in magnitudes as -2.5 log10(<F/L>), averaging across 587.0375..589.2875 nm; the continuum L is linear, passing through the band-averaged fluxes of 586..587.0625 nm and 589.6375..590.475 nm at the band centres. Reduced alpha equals 0.117 mag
